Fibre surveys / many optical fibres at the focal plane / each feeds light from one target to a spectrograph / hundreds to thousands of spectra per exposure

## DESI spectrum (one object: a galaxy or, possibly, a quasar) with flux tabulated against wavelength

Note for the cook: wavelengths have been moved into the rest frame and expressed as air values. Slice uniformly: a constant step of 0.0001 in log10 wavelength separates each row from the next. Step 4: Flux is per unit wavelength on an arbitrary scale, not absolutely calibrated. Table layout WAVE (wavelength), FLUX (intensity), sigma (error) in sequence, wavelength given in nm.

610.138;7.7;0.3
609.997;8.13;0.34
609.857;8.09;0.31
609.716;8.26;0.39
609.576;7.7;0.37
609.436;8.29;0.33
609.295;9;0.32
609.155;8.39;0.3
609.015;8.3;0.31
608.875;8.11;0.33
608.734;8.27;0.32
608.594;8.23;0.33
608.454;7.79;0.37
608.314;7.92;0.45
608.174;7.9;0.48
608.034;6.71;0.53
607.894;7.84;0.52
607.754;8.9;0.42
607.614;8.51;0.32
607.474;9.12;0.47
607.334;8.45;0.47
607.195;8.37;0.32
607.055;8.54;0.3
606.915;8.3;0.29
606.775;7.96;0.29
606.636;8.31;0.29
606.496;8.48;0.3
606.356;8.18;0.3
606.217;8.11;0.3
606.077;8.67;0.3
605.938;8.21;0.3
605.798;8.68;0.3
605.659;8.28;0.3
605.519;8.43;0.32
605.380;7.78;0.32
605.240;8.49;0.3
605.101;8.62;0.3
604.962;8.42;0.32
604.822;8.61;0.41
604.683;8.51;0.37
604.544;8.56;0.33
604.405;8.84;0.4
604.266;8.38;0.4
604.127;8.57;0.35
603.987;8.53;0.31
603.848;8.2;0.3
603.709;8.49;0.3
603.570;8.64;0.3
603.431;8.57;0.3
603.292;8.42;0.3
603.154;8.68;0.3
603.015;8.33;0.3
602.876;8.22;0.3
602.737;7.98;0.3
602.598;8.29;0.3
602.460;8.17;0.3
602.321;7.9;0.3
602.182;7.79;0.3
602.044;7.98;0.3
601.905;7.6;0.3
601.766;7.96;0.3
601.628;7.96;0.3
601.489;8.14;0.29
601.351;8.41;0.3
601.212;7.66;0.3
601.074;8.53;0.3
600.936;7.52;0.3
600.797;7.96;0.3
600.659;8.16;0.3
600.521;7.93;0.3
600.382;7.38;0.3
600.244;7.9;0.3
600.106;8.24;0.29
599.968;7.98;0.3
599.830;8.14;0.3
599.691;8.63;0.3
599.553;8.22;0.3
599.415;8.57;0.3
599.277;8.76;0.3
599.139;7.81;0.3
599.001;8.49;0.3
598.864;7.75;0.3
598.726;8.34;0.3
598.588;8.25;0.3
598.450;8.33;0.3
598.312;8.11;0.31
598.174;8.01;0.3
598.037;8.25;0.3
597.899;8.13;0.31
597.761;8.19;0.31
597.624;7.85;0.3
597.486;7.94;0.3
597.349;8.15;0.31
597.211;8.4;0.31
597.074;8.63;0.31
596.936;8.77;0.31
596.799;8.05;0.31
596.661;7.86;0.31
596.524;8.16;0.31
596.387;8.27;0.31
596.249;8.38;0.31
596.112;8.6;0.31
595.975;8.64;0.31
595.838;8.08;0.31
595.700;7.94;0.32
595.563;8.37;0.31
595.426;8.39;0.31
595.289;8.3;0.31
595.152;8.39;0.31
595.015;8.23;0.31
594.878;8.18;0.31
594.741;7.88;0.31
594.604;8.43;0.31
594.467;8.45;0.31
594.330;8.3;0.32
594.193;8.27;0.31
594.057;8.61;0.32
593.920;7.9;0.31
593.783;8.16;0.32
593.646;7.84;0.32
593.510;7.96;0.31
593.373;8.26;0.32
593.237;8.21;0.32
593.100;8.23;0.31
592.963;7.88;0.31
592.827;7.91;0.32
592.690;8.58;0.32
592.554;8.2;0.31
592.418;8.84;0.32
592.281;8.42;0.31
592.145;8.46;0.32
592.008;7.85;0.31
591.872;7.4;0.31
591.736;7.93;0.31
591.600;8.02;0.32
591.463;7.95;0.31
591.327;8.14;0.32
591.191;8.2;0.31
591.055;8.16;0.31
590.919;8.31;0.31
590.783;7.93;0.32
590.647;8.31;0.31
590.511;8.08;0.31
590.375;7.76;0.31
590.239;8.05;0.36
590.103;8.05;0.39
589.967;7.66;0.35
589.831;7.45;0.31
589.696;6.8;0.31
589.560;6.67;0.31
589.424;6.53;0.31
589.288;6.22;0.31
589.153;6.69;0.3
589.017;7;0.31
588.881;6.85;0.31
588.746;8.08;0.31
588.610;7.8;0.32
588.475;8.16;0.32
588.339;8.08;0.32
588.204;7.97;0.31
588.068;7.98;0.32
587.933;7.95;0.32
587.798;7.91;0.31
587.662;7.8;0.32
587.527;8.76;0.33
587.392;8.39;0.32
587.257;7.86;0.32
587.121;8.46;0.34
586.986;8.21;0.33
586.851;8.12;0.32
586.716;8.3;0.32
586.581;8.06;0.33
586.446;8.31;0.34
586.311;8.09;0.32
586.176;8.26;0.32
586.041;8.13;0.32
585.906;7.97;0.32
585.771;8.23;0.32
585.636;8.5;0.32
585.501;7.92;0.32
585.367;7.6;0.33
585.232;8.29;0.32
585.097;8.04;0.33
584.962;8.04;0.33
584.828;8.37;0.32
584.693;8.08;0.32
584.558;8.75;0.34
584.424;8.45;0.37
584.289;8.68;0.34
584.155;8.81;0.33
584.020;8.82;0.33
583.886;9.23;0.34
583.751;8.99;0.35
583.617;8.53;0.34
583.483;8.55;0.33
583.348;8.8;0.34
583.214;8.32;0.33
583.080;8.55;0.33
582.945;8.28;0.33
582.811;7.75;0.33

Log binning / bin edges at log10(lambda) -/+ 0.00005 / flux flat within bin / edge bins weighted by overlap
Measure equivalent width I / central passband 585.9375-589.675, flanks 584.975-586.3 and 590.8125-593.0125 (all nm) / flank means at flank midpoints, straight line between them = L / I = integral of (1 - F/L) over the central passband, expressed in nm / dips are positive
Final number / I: 0.15 nm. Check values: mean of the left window 8.1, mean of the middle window 7.79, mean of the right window 8.14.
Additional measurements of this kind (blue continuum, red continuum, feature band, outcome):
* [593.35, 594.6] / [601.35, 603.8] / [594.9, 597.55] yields -0.03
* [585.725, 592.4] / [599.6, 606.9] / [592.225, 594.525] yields -0.07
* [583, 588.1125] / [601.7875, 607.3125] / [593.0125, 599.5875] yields 0.07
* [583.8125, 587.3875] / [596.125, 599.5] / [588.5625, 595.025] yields 0.29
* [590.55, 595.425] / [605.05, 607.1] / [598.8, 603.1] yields 0.10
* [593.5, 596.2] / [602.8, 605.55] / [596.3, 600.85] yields 0.09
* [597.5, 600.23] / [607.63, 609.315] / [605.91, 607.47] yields -0.05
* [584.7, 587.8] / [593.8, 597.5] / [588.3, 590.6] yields 0.22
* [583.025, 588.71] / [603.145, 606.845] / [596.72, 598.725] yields 0.04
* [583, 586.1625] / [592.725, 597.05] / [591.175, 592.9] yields 0.03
